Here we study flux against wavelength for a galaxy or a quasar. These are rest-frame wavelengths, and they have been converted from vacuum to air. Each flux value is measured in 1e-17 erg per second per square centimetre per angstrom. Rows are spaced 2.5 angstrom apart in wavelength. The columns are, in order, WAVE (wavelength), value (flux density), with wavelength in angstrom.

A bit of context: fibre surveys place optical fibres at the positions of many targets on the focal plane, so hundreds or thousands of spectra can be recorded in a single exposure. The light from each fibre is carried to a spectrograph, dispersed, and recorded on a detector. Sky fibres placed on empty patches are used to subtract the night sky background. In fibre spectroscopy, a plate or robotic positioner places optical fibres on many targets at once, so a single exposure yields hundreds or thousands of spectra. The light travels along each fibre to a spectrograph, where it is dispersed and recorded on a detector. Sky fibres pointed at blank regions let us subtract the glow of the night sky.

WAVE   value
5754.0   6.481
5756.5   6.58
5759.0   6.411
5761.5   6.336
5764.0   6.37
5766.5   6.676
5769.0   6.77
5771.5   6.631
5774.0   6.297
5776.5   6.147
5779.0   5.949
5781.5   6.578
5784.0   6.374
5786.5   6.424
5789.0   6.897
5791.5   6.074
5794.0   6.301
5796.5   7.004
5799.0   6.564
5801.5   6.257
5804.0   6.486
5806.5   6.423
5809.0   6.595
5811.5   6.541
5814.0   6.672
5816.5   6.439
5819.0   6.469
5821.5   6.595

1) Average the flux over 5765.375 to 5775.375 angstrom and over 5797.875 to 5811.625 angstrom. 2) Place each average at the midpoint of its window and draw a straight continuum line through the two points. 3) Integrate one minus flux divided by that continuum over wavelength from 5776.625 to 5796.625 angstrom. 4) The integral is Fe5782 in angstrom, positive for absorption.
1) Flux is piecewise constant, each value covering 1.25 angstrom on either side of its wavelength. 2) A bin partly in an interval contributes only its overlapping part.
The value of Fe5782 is 0.40 angstrom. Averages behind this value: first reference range 6.59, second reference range 6.47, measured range 6.4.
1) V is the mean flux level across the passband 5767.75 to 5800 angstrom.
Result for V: 6.46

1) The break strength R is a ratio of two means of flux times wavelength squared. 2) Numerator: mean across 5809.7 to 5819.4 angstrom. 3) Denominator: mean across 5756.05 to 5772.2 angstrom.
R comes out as 1.0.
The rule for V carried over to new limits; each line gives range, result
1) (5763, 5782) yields 6.42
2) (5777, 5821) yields 6.47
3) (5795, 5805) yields 6.57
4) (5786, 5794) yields 6.44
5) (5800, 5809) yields 6.42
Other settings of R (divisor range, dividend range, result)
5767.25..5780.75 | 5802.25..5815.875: 1.04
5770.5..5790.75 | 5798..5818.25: 1.02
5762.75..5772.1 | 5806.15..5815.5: 1.01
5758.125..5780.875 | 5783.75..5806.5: 1.02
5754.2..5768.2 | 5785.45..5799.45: 1.02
